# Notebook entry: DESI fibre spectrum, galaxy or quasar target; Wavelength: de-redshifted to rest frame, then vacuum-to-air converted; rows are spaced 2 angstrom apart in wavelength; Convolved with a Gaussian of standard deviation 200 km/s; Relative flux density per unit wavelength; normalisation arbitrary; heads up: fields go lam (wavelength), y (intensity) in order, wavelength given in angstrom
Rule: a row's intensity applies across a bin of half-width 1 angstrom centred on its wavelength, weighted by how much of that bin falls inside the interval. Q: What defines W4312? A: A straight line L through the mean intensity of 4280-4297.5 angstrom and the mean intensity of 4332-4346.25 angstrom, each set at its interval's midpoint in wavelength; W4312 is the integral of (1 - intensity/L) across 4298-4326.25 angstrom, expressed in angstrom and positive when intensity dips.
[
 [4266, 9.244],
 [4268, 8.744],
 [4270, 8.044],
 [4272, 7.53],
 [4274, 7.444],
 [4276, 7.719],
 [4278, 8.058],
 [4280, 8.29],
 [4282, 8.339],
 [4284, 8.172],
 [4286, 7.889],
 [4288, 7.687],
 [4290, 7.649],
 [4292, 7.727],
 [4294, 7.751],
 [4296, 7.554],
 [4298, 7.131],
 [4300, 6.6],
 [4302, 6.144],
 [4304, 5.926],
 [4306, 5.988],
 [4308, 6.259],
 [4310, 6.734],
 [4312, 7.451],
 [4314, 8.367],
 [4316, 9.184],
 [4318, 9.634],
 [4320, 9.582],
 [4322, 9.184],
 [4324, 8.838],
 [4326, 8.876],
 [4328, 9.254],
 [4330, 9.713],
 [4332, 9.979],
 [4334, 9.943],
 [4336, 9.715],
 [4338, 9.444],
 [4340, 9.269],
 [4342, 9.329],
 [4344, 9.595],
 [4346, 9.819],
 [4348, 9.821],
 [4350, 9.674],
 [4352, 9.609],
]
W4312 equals 3.2 angstrom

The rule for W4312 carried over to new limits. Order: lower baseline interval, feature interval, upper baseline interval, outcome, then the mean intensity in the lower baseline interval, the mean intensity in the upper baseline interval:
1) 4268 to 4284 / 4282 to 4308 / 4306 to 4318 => 2.0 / 7.99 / 7.63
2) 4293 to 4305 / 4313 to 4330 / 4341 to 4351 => -2.0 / 6.85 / 9.65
